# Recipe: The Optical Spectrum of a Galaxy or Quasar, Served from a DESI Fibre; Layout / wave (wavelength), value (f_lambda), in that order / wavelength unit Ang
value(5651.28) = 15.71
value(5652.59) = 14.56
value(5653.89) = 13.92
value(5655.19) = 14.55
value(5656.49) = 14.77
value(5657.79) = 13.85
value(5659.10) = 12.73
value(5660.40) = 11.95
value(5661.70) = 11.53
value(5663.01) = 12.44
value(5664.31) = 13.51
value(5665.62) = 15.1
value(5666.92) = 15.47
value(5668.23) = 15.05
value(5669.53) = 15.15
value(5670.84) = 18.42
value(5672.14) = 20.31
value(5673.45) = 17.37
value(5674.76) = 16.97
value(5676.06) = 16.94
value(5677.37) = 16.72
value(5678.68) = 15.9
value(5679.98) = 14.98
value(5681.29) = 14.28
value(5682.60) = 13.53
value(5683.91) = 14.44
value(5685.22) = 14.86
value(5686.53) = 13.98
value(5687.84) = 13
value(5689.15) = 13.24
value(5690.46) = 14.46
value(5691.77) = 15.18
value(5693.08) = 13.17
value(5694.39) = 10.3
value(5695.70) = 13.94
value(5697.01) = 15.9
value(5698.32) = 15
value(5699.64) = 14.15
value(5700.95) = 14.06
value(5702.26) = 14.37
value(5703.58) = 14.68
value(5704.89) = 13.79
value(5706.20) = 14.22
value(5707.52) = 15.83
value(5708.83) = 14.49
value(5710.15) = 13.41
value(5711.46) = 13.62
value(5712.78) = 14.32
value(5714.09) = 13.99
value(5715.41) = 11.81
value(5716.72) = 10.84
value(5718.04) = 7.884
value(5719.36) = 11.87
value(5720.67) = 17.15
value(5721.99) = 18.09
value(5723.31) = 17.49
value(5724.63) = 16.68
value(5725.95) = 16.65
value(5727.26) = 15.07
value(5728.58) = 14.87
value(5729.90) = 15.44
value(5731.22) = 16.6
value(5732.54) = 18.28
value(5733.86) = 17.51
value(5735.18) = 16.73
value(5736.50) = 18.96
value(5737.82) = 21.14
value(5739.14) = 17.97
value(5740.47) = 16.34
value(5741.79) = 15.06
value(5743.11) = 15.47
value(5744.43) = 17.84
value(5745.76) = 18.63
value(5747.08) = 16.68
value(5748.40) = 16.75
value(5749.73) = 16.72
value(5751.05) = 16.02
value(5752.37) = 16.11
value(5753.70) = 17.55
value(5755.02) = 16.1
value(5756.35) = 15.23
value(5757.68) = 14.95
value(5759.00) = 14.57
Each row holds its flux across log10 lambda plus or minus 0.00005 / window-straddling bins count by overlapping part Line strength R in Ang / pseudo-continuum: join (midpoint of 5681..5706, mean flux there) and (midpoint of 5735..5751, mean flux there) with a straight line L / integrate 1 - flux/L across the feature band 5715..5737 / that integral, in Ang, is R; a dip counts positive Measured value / 1.1 Ang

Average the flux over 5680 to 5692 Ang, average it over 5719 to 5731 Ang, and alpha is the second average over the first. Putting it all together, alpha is 1.14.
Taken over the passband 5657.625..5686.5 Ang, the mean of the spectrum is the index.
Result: 15.1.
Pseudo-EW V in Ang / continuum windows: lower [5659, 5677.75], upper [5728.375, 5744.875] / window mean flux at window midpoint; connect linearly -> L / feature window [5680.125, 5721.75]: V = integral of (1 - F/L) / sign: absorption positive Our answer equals 6.19 Ang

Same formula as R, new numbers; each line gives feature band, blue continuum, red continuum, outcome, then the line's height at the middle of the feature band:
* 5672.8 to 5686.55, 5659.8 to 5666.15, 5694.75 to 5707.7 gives -2.01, 13.6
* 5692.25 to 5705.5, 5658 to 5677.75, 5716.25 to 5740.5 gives 1.47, 15.7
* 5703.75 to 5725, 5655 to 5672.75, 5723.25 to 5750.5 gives 2.86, 16.3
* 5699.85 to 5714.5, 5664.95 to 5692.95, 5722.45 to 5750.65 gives 1.76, 16.2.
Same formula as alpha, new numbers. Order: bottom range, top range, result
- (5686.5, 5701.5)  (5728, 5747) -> 1.24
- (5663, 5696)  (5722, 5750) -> 1.13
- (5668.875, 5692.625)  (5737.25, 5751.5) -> 1.10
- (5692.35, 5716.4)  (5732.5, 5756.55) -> 1.23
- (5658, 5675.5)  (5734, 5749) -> 1.16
